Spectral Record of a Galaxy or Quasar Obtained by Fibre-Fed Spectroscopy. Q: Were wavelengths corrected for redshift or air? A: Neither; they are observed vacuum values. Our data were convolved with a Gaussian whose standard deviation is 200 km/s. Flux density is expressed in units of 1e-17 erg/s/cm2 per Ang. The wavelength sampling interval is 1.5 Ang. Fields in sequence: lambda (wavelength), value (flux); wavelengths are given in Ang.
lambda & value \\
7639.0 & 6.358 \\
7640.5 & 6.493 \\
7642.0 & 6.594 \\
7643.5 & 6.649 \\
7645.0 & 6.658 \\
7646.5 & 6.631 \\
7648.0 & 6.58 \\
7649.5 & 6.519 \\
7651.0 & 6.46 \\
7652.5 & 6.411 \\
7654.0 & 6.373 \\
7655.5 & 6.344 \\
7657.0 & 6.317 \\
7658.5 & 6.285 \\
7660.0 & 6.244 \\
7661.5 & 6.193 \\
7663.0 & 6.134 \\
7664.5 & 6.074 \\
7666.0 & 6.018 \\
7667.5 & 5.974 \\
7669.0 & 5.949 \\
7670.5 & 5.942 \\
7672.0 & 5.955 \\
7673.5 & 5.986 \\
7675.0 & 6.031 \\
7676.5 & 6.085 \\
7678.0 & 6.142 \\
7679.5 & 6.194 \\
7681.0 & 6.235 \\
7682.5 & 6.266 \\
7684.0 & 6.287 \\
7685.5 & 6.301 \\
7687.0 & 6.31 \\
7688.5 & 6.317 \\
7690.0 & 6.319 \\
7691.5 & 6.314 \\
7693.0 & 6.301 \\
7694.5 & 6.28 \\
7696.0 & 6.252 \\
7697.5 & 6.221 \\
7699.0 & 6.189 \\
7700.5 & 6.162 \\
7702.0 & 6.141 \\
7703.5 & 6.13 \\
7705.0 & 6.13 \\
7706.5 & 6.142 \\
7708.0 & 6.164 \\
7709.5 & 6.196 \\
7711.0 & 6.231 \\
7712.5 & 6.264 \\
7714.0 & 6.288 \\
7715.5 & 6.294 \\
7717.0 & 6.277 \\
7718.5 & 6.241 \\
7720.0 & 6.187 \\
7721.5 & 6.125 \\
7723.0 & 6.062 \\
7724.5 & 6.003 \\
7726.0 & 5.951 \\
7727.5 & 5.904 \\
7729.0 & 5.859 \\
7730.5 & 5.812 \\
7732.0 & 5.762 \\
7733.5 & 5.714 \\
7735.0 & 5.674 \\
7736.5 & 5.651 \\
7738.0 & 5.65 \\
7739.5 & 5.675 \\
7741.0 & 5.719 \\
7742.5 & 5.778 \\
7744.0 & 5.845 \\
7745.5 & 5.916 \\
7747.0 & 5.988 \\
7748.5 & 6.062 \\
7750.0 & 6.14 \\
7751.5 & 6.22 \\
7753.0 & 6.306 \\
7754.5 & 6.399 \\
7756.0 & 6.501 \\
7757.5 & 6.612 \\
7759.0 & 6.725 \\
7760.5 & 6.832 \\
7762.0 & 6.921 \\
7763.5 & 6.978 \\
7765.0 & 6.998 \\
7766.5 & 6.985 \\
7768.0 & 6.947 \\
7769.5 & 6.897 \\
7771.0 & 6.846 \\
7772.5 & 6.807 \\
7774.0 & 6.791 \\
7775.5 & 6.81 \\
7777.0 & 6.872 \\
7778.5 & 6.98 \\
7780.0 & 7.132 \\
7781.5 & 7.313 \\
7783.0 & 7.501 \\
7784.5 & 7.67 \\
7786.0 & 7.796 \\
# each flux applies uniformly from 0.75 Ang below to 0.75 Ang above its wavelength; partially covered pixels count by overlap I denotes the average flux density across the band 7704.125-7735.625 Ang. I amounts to 6.06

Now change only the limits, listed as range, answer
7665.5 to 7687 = 6.11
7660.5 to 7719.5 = 6.18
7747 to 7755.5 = 6.21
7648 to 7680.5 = 6.18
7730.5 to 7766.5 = 6.19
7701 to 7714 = 6.18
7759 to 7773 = 6.9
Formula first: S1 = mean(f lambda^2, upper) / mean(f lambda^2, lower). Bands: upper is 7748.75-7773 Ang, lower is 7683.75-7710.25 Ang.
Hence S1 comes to 1.1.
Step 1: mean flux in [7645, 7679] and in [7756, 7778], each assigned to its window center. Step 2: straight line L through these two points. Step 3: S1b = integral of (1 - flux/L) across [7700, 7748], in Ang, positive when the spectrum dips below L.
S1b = 4.3 Ang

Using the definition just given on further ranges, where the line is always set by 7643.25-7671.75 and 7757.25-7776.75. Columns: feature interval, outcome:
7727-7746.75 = 2.76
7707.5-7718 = 0.53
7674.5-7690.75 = 0.49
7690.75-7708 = 0.81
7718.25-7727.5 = 0.78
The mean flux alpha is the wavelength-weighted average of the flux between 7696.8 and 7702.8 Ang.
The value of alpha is 6.18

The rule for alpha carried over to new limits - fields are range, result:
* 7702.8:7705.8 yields 6.13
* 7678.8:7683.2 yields 6.23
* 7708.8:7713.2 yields 6.23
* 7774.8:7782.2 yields 7.02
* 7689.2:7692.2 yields 6.32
